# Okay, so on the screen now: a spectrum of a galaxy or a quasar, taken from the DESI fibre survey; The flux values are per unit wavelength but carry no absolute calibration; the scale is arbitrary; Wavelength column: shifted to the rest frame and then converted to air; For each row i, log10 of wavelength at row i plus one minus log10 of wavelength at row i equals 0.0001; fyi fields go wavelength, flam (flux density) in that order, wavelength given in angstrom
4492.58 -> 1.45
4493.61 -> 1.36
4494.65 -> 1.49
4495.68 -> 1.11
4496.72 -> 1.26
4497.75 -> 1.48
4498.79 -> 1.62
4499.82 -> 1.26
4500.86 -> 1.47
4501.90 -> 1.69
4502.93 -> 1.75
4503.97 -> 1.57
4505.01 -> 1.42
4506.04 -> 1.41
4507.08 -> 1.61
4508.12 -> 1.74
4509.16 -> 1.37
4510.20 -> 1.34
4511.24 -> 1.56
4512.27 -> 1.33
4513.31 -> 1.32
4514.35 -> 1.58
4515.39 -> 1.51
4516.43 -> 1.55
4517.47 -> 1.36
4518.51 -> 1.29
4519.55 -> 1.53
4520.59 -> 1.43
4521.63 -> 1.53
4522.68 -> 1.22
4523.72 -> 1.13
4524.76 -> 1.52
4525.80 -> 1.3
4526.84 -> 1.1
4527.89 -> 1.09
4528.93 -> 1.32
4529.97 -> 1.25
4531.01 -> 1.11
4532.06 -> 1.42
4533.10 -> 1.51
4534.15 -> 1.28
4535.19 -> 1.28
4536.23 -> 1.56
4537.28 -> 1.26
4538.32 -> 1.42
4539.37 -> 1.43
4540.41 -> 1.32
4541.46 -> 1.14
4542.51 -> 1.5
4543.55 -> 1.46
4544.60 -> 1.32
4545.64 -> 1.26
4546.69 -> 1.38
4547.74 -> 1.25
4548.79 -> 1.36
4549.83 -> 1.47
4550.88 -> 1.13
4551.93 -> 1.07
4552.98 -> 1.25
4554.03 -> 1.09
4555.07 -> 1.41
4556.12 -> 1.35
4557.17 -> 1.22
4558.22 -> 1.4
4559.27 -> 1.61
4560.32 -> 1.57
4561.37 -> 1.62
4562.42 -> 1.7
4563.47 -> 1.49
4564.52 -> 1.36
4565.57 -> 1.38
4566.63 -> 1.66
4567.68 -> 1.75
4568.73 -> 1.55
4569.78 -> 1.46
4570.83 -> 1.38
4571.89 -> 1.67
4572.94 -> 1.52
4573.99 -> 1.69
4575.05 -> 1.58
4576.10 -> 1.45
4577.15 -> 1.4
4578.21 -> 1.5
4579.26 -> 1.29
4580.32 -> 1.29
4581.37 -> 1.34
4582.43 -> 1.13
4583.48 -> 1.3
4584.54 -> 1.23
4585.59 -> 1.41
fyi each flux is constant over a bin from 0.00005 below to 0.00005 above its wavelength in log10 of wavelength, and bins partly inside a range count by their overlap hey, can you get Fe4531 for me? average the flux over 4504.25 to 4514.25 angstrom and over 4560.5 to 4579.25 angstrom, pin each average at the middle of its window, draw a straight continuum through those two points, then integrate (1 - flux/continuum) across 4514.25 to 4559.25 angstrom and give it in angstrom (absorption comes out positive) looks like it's 4.8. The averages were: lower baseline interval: 1.46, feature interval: 1.33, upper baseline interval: 1.53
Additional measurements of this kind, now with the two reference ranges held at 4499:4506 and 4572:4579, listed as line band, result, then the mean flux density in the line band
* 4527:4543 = 2.1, 1.32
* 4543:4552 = 1.3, 1.31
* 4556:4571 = 0.2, 1.51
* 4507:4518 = 0.4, 1.47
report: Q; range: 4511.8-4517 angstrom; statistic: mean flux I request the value 1.46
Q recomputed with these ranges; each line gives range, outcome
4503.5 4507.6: 1.5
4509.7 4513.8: 1.39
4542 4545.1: 1.43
